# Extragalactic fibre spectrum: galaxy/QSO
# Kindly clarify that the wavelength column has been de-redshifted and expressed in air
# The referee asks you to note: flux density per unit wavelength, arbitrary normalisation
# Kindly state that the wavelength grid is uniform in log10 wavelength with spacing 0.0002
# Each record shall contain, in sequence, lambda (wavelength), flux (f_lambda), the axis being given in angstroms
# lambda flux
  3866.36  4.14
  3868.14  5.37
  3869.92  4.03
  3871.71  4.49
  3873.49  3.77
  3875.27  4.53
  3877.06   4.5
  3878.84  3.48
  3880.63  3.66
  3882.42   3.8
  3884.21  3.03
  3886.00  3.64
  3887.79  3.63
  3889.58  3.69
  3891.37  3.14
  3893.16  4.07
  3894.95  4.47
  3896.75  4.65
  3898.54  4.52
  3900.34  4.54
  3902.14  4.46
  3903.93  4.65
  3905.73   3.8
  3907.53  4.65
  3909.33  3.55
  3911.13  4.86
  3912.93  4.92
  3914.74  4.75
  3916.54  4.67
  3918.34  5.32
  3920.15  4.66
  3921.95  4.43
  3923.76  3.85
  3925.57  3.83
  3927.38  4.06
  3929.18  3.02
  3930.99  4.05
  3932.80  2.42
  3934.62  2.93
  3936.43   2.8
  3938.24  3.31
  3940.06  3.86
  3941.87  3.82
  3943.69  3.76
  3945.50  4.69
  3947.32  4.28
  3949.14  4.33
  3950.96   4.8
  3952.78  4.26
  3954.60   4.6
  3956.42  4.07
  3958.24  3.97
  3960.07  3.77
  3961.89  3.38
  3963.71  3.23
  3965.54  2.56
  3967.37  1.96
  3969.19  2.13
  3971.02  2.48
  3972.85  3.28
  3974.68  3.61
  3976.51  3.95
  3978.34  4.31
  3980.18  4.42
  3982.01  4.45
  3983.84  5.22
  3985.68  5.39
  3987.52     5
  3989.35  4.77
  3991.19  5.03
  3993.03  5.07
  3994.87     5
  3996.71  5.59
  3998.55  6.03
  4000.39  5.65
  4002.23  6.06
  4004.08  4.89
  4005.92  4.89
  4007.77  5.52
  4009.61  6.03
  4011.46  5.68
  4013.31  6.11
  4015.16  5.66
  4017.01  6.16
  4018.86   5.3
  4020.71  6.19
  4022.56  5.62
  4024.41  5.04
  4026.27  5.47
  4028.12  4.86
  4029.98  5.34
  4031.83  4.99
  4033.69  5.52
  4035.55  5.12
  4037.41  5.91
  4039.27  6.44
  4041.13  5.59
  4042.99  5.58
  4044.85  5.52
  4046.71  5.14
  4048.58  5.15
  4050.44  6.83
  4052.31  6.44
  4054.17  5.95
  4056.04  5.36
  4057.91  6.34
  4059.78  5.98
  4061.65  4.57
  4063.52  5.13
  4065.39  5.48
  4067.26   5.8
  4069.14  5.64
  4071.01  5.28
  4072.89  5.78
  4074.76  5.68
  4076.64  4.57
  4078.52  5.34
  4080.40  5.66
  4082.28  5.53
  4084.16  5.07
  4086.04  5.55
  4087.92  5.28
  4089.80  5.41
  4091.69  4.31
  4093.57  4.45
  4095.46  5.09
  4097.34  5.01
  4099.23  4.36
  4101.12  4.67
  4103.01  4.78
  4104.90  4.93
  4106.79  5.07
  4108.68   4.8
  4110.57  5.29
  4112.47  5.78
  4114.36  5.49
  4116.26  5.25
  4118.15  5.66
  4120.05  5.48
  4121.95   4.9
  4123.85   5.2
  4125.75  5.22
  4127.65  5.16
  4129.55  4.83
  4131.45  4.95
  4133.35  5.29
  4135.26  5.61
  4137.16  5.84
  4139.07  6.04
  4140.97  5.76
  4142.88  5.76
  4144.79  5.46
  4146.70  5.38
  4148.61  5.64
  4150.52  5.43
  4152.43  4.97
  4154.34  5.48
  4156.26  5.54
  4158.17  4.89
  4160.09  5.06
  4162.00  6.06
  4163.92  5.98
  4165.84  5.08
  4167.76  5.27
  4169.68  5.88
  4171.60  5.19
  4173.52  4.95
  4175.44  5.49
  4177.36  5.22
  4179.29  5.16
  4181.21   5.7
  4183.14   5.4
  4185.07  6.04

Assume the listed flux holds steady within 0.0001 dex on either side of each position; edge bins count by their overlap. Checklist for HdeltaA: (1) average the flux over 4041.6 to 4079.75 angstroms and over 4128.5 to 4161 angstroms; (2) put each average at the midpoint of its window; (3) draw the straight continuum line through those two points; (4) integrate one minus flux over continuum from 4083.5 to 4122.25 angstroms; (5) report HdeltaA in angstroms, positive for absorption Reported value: 2.90 angstroms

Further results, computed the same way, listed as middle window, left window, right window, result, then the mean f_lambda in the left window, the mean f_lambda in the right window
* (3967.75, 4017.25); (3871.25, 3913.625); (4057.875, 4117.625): -1.82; 4.1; 5.22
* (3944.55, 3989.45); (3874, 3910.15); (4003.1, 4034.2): 8.69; 4.02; 5.49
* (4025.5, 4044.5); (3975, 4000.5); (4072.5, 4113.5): -1.79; 4.94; 5.1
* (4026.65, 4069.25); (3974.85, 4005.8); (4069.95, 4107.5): -4.48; 5.01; 5.09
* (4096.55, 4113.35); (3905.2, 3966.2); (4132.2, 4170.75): 0.73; 3.98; 5.52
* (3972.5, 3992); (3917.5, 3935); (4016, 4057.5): 1.00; 3.88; 5.62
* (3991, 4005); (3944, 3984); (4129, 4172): -4.62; 3.78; 5.46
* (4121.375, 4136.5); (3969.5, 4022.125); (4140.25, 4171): 0.66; 5.04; 5.47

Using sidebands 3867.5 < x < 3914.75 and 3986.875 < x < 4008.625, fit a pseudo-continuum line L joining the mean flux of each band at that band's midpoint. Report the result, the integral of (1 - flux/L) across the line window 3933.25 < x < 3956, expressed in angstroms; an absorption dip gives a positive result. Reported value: 3.9 angstroms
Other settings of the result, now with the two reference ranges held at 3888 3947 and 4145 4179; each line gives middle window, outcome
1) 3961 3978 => 5.27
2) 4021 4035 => -1.93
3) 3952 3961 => 0.30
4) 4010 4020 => -2.65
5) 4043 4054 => -2.39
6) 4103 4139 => -0.77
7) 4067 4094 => -1.93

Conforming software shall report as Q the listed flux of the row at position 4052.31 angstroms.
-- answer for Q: 6.44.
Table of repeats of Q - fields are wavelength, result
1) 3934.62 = 2.93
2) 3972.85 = 3.28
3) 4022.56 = 5.62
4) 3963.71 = 3.23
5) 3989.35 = 4.77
